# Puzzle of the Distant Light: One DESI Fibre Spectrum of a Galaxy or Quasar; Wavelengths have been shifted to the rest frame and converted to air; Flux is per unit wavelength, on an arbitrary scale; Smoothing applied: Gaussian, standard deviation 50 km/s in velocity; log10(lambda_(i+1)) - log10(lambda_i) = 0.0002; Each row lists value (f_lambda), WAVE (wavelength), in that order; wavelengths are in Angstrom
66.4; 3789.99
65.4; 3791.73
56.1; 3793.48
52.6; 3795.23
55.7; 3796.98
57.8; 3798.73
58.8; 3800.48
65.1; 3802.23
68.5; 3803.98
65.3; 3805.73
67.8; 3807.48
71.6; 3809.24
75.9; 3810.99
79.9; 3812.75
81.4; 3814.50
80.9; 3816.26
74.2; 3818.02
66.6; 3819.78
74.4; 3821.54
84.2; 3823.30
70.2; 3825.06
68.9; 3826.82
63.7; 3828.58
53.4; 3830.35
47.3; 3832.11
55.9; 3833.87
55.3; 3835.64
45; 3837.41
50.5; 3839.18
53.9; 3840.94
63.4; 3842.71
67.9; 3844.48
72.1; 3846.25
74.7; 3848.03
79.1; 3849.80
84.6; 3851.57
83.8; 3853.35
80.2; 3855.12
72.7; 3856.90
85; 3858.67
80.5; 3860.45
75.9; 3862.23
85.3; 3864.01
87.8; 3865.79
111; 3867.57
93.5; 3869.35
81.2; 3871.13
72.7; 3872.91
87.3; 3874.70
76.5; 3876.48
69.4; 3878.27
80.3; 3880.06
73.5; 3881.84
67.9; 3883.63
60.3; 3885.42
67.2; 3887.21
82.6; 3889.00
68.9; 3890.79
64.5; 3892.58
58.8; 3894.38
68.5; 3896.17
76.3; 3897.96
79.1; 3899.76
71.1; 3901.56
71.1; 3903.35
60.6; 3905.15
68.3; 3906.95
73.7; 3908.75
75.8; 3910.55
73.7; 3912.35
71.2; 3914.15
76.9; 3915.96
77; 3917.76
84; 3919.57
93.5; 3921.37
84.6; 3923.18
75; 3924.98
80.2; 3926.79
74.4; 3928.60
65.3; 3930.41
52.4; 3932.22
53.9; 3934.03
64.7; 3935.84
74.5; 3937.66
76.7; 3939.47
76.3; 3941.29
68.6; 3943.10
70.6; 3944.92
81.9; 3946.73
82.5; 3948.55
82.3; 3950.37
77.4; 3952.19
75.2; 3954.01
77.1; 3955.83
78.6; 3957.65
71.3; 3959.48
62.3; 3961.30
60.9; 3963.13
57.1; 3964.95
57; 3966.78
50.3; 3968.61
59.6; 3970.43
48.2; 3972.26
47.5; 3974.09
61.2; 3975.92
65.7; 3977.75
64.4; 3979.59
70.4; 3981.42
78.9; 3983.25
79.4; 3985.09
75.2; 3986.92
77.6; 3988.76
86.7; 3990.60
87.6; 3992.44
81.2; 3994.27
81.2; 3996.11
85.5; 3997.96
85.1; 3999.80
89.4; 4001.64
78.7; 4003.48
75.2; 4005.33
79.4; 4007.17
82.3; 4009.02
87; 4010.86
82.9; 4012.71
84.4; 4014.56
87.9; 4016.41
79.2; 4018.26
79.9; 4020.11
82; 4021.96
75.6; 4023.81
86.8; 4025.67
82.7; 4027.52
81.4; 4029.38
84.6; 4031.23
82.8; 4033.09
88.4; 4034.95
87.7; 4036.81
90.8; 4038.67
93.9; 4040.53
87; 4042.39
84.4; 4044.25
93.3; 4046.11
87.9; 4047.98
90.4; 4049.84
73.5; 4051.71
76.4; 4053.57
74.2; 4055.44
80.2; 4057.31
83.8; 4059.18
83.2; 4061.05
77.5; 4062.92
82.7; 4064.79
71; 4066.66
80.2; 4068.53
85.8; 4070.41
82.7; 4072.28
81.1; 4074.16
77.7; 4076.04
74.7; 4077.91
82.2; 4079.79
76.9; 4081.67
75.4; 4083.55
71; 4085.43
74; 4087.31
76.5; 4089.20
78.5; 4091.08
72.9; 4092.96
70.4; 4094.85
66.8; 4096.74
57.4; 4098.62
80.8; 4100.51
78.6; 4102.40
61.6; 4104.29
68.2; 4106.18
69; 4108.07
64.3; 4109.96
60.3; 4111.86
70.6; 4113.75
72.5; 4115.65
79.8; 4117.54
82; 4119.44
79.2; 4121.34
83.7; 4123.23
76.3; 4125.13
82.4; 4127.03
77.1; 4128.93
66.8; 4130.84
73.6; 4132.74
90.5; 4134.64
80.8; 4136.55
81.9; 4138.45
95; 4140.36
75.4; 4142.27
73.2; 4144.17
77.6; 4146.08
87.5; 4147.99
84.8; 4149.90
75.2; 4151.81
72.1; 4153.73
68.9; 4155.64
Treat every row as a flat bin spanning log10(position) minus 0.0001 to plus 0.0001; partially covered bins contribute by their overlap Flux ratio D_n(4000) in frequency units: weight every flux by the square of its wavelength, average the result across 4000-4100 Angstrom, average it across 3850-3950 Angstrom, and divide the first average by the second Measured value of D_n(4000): 1.2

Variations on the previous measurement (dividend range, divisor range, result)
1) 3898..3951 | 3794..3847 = 1.20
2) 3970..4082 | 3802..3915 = 1.20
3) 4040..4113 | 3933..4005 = 1.13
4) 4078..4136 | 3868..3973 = 1.13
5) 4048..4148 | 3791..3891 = 1.23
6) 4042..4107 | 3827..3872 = 1.20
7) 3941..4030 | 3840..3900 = 1.05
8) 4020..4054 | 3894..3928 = 1.21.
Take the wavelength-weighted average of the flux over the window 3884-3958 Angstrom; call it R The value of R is 73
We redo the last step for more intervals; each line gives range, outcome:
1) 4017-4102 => 80.1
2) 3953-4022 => 74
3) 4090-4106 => 70.8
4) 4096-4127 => 72.3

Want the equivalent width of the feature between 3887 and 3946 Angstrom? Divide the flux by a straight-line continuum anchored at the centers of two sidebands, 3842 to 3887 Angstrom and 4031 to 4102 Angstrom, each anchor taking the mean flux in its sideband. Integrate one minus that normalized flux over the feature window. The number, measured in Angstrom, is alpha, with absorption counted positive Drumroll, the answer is 5.0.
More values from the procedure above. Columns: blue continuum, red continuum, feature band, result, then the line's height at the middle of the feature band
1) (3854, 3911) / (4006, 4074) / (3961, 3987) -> 5.8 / 80.1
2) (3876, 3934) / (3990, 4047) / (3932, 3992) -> 7.1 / 78.3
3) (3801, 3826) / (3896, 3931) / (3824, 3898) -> 2.3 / 74.1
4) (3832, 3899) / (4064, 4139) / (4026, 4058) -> -4.3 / 74.8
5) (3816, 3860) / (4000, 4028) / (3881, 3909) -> 1.3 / 72.8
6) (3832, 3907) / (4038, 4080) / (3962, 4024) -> 3.8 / 79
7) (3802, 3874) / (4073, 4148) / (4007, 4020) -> -1.5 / 74.5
